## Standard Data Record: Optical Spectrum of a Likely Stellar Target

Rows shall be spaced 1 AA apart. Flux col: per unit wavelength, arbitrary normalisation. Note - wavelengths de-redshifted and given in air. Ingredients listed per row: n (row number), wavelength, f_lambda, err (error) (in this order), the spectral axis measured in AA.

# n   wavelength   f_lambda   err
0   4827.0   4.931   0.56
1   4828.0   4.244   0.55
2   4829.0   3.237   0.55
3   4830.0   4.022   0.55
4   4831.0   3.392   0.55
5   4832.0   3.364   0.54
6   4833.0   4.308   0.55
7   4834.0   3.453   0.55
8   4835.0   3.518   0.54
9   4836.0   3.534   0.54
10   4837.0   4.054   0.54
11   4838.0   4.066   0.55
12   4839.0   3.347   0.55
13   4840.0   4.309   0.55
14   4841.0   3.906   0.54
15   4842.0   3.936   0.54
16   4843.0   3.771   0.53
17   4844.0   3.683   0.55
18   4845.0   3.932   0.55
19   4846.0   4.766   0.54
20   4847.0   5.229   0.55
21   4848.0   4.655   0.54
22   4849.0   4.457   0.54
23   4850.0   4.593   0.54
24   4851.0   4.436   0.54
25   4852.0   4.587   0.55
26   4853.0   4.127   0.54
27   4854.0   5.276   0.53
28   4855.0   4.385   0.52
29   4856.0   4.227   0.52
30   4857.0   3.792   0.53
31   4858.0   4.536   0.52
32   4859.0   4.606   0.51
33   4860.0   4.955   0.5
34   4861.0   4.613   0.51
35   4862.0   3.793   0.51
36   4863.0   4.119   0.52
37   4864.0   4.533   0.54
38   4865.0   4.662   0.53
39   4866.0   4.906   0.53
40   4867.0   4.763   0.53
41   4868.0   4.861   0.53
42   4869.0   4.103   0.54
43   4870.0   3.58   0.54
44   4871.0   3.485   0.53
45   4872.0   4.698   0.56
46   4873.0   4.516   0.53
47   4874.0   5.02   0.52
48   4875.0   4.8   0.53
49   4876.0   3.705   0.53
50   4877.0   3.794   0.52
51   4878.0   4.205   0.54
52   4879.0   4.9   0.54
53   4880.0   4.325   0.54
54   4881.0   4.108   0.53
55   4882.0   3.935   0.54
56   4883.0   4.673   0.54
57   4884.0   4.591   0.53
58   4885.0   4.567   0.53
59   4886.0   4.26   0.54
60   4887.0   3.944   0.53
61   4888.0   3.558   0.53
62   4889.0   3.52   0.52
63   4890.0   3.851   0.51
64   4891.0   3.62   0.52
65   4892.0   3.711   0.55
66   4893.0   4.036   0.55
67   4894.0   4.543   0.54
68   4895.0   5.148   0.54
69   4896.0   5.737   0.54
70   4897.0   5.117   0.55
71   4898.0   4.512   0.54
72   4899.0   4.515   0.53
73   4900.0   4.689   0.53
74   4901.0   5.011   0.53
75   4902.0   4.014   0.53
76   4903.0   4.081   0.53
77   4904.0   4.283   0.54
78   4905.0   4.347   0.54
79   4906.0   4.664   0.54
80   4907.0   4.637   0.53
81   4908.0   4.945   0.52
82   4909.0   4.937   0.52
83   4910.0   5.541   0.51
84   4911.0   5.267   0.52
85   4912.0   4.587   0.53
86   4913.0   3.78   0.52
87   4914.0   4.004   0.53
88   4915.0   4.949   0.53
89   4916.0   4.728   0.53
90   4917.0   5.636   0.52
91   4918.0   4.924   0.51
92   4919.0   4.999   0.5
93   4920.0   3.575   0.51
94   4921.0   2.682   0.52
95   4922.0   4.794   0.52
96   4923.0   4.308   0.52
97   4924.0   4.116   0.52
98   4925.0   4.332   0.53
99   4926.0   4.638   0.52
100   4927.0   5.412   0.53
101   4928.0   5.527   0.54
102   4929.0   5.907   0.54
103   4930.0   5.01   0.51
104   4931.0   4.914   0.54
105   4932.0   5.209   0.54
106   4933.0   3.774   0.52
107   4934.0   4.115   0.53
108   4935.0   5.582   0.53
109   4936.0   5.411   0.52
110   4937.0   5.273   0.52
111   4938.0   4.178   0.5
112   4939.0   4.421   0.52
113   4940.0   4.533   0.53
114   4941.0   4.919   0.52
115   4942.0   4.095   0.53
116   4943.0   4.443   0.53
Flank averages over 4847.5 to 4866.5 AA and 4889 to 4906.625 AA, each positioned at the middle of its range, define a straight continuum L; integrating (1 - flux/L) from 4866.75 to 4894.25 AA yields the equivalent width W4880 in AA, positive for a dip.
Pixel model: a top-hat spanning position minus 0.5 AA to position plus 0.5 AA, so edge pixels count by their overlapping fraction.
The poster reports 1.6 AA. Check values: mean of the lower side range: 4.49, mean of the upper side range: 4.44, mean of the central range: 4.19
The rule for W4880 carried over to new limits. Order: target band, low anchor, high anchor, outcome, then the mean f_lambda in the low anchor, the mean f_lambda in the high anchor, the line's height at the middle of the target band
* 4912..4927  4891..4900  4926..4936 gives 1.45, 4.61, 5.05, 4.91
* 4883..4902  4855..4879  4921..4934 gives 0.57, 4.37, 4.72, 4.52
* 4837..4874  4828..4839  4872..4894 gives -3.99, 3.7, 4.19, 3.92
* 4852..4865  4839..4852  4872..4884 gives -0.32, 4.28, 4.39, 4.32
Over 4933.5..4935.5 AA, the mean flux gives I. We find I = 4.85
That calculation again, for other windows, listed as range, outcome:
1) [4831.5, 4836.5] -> 3.64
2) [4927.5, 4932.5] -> 5.31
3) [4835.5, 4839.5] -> 3.75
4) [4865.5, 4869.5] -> 4.66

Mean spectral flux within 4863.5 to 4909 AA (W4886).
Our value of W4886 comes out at 4.39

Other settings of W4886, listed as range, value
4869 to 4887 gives 4.29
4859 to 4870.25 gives 4.47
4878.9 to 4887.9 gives 4.31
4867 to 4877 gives 4.3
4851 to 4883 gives 4.39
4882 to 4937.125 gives 4.58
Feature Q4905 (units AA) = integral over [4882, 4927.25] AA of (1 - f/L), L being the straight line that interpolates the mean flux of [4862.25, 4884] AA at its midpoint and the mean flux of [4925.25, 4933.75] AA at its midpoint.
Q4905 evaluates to 2.4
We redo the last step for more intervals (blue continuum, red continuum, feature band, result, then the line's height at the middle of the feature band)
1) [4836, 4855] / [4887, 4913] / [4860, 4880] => -0.1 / 4.37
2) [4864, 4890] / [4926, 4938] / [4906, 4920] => 0.0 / 4.79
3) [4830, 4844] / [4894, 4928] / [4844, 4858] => -1.9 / 3.94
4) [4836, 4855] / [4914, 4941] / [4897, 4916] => 0.0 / 4.6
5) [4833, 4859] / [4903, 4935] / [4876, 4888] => 0.5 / 4.43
